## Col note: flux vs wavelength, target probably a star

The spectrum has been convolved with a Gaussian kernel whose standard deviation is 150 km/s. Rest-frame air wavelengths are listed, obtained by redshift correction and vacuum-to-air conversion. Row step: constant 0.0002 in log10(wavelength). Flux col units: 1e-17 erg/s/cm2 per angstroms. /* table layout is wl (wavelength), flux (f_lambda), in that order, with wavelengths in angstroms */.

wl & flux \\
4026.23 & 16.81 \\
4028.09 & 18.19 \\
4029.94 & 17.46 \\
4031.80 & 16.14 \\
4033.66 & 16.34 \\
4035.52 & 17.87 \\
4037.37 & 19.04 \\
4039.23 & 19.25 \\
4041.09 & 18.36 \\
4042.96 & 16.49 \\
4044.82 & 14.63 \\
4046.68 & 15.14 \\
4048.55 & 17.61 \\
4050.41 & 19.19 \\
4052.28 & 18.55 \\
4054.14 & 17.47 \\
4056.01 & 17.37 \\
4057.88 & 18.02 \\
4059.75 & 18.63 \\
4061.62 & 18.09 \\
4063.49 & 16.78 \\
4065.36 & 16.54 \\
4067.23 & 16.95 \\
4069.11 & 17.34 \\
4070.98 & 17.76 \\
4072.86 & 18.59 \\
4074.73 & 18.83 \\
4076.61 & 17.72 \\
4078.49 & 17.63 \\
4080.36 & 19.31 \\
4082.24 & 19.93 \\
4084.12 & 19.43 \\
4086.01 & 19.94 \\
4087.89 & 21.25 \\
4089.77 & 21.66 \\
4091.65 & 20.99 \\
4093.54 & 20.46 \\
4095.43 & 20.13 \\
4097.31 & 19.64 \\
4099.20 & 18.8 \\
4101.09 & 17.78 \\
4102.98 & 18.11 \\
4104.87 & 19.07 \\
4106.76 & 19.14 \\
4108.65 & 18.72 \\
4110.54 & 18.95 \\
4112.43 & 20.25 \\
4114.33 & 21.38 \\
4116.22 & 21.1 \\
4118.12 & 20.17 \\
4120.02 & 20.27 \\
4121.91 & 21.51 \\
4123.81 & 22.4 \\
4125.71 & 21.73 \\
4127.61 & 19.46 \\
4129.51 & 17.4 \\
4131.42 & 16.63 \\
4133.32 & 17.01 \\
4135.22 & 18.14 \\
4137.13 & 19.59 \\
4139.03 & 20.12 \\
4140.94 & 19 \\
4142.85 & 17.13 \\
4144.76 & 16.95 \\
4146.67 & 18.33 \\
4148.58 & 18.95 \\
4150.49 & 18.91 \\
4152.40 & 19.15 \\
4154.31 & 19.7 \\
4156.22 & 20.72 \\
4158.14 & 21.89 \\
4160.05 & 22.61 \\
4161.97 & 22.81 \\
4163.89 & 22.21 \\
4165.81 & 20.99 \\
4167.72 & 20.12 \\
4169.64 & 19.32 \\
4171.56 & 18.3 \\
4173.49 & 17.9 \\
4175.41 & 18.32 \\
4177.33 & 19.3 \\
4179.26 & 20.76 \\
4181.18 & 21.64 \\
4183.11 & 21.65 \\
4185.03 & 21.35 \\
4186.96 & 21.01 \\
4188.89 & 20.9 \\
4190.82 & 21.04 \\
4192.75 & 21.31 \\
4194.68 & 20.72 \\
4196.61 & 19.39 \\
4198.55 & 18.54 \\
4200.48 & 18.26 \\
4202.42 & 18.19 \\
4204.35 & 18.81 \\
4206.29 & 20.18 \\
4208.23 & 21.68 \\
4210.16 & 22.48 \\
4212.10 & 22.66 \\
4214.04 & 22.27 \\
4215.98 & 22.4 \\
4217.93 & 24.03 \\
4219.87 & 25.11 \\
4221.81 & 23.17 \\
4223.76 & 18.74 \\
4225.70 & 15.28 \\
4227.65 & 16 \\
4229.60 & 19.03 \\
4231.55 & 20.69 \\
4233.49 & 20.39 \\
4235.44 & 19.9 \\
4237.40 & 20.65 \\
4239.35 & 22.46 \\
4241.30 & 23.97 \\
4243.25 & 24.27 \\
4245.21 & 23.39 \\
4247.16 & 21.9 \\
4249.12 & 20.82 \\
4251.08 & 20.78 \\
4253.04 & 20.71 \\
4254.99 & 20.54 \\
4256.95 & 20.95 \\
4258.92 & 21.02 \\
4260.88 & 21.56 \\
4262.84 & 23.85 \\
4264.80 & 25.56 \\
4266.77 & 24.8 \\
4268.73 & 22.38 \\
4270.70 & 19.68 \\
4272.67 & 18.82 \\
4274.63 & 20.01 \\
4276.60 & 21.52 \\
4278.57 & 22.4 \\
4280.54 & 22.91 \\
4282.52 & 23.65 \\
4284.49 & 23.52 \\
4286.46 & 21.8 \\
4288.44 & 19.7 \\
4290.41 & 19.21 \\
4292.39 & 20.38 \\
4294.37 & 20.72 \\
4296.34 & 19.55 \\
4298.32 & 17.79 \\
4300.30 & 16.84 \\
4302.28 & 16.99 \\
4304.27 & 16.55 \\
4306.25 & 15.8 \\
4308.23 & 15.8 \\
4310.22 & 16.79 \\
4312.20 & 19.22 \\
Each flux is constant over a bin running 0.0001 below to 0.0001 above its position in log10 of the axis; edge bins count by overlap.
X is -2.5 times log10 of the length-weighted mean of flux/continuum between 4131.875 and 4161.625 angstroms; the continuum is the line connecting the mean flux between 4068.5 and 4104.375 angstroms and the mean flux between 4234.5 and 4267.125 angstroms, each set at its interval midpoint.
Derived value 0.06 mag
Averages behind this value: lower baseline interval 19.2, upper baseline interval 22.1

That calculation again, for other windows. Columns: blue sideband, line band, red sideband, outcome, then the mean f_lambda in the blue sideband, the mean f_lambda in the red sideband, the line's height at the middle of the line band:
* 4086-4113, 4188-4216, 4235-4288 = 0.03 mag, 19.6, 22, 21.1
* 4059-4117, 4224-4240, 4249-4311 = 0.05 mag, 19.1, 20.4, 20.1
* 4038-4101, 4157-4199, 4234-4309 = -0.04 mag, 18.4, 20.9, 19.7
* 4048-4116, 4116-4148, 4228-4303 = 0.02 mag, 18.9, 21.2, 19.5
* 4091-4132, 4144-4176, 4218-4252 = 0.02 mag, 19.7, 21.1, 20.3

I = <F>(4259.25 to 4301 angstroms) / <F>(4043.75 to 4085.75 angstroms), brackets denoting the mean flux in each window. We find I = 1.2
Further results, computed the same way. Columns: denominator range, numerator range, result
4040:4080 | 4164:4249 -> 1.18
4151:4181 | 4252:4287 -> 1.08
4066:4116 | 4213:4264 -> 1.11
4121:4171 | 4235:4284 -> 1.11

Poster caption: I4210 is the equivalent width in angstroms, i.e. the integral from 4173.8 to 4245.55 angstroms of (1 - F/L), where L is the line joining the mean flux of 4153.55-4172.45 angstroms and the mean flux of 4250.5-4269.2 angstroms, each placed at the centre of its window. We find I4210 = 2.6 angstroms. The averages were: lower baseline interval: 20.9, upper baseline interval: 22.2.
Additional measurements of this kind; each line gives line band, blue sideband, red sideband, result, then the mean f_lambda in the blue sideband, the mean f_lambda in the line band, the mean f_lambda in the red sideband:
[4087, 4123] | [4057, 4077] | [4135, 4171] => -2.5 angstroms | 17.8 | 20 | 19.8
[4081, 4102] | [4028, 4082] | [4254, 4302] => -2.0 angstroms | 17.7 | 20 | 21.2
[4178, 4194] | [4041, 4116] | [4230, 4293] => -0.6 angstroms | 18.6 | 21.2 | 21.7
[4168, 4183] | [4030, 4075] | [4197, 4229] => 0.2 angstroms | 17.5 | 19.5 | 20.4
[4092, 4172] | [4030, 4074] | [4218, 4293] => -2.7 angstroms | 17.5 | 19.7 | 21.4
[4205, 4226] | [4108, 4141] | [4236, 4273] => -0.5 angstroms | 19.7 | 21.8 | 22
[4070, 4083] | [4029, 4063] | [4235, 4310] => -0.4 angstroms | 17.5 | 18.5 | 20.8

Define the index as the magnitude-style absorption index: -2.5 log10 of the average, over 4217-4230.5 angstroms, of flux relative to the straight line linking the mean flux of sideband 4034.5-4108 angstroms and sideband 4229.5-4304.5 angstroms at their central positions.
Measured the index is 0.02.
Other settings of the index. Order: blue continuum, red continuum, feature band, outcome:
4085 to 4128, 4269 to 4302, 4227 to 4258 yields -0.04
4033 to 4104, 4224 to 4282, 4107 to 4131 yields -0.06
